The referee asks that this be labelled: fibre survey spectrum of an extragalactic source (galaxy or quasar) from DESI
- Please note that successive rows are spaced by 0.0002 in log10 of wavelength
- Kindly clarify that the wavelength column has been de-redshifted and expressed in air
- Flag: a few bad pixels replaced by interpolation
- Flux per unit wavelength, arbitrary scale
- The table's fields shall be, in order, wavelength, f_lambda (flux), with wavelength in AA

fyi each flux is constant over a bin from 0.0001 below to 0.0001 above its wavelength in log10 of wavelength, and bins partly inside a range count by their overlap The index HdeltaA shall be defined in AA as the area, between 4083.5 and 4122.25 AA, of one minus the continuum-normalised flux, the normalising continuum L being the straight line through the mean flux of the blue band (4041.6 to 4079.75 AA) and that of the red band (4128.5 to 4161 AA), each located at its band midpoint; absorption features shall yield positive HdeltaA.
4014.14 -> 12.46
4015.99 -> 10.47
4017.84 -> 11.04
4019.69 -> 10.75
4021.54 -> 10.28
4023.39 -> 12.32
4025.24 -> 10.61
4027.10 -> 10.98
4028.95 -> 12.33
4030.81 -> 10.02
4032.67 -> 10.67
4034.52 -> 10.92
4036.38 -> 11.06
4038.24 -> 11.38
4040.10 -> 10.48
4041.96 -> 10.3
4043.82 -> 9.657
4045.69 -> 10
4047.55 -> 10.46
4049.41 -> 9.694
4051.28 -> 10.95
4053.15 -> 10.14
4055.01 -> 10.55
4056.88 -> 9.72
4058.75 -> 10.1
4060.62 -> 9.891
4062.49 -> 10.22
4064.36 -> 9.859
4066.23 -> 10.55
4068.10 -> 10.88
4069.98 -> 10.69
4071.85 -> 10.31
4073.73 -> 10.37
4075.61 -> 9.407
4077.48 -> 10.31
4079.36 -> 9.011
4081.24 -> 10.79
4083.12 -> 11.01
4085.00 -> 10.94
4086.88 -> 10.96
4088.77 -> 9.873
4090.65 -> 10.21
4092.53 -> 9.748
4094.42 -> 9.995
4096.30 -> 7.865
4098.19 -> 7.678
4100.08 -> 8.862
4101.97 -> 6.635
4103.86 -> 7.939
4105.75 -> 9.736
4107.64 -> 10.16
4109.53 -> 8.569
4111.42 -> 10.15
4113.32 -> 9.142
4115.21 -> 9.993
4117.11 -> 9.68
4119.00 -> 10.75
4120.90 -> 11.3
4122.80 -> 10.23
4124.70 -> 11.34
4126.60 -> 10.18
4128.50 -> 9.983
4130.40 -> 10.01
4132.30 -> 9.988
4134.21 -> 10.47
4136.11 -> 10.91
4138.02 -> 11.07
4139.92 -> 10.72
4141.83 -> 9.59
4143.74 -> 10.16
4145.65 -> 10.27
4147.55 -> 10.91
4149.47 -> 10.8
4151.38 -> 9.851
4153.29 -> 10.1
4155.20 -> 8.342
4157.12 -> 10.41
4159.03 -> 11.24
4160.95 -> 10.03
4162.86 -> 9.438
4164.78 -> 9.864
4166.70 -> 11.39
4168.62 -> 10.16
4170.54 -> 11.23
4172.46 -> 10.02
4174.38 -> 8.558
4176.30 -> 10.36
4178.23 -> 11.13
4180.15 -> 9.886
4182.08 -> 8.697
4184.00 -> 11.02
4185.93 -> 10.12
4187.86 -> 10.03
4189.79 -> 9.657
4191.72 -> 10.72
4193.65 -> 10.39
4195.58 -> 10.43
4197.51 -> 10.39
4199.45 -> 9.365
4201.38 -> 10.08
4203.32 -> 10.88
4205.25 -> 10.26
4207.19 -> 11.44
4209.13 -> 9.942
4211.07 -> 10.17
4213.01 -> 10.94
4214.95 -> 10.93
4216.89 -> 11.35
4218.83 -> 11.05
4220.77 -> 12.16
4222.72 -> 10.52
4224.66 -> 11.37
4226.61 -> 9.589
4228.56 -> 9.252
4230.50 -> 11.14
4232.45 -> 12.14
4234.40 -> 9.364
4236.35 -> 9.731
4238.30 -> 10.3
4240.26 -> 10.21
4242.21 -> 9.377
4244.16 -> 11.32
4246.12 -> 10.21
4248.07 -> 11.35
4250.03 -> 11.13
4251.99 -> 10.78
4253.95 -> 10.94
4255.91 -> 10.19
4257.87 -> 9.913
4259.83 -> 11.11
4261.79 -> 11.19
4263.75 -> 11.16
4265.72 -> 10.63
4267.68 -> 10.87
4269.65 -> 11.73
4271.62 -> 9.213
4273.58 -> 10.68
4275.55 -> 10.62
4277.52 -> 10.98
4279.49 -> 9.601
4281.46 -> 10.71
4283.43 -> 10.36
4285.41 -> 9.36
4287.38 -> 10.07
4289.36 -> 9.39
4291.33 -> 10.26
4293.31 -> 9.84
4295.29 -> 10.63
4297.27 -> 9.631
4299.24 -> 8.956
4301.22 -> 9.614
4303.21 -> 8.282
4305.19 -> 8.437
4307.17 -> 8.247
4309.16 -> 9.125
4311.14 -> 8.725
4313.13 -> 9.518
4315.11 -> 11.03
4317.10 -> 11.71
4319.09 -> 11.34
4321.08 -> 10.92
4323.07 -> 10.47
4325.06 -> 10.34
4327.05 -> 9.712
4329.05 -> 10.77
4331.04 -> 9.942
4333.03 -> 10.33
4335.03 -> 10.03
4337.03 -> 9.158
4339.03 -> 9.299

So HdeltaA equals 2.6 AA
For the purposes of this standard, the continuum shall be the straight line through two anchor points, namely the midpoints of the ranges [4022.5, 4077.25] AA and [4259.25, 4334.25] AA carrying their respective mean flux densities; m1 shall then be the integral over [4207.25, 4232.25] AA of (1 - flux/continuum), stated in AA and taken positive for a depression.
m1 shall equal -1.27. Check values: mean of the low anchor 10.5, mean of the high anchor 10.1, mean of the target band 10.8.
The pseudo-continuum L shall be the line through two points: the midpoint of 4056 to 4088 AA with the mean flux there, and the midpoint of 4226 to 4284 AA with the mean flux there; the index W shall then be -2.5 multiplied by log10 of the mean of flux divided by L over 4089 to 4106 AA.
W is 0.18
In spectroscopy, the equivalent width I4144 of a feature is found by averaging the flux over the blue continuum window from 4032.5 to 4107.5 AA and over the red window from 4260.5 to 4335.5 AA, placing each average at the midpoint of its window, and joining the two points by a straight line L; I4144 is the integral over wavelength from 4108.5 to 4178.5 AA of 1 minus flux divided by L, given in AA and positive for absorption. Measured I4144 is -1.30 AA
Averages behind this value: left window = 9.99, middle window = 10.2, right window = 10.1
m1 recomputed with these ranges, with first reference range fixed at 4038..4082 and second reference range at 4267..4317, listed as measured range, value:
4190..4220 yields -1.7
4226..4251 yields -1.2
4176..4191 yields -0.1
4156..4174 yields -0.5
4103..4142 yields 0.1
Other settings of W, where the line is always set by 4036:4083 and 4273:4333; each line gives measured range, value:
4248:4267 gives -0.081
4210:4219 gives -0.081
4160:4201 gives -0.001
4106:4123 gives 0.025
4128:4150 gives -0.024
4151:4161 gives 0.017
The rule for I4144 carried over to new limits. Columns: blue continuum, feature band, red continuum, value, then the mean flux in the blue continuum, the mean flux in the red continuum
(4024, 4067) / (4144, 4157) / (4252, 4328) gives 0.33 AA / 10.5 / 10.2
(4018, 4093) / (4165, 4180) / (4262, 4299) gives 0.05 AA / 10.5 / 10.3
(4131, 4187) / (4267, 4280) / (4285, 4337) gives -0.78 AA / 10.2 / 9.87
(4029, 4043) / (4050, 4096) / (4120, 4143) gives 1.87 AA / 10.8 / 10.5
